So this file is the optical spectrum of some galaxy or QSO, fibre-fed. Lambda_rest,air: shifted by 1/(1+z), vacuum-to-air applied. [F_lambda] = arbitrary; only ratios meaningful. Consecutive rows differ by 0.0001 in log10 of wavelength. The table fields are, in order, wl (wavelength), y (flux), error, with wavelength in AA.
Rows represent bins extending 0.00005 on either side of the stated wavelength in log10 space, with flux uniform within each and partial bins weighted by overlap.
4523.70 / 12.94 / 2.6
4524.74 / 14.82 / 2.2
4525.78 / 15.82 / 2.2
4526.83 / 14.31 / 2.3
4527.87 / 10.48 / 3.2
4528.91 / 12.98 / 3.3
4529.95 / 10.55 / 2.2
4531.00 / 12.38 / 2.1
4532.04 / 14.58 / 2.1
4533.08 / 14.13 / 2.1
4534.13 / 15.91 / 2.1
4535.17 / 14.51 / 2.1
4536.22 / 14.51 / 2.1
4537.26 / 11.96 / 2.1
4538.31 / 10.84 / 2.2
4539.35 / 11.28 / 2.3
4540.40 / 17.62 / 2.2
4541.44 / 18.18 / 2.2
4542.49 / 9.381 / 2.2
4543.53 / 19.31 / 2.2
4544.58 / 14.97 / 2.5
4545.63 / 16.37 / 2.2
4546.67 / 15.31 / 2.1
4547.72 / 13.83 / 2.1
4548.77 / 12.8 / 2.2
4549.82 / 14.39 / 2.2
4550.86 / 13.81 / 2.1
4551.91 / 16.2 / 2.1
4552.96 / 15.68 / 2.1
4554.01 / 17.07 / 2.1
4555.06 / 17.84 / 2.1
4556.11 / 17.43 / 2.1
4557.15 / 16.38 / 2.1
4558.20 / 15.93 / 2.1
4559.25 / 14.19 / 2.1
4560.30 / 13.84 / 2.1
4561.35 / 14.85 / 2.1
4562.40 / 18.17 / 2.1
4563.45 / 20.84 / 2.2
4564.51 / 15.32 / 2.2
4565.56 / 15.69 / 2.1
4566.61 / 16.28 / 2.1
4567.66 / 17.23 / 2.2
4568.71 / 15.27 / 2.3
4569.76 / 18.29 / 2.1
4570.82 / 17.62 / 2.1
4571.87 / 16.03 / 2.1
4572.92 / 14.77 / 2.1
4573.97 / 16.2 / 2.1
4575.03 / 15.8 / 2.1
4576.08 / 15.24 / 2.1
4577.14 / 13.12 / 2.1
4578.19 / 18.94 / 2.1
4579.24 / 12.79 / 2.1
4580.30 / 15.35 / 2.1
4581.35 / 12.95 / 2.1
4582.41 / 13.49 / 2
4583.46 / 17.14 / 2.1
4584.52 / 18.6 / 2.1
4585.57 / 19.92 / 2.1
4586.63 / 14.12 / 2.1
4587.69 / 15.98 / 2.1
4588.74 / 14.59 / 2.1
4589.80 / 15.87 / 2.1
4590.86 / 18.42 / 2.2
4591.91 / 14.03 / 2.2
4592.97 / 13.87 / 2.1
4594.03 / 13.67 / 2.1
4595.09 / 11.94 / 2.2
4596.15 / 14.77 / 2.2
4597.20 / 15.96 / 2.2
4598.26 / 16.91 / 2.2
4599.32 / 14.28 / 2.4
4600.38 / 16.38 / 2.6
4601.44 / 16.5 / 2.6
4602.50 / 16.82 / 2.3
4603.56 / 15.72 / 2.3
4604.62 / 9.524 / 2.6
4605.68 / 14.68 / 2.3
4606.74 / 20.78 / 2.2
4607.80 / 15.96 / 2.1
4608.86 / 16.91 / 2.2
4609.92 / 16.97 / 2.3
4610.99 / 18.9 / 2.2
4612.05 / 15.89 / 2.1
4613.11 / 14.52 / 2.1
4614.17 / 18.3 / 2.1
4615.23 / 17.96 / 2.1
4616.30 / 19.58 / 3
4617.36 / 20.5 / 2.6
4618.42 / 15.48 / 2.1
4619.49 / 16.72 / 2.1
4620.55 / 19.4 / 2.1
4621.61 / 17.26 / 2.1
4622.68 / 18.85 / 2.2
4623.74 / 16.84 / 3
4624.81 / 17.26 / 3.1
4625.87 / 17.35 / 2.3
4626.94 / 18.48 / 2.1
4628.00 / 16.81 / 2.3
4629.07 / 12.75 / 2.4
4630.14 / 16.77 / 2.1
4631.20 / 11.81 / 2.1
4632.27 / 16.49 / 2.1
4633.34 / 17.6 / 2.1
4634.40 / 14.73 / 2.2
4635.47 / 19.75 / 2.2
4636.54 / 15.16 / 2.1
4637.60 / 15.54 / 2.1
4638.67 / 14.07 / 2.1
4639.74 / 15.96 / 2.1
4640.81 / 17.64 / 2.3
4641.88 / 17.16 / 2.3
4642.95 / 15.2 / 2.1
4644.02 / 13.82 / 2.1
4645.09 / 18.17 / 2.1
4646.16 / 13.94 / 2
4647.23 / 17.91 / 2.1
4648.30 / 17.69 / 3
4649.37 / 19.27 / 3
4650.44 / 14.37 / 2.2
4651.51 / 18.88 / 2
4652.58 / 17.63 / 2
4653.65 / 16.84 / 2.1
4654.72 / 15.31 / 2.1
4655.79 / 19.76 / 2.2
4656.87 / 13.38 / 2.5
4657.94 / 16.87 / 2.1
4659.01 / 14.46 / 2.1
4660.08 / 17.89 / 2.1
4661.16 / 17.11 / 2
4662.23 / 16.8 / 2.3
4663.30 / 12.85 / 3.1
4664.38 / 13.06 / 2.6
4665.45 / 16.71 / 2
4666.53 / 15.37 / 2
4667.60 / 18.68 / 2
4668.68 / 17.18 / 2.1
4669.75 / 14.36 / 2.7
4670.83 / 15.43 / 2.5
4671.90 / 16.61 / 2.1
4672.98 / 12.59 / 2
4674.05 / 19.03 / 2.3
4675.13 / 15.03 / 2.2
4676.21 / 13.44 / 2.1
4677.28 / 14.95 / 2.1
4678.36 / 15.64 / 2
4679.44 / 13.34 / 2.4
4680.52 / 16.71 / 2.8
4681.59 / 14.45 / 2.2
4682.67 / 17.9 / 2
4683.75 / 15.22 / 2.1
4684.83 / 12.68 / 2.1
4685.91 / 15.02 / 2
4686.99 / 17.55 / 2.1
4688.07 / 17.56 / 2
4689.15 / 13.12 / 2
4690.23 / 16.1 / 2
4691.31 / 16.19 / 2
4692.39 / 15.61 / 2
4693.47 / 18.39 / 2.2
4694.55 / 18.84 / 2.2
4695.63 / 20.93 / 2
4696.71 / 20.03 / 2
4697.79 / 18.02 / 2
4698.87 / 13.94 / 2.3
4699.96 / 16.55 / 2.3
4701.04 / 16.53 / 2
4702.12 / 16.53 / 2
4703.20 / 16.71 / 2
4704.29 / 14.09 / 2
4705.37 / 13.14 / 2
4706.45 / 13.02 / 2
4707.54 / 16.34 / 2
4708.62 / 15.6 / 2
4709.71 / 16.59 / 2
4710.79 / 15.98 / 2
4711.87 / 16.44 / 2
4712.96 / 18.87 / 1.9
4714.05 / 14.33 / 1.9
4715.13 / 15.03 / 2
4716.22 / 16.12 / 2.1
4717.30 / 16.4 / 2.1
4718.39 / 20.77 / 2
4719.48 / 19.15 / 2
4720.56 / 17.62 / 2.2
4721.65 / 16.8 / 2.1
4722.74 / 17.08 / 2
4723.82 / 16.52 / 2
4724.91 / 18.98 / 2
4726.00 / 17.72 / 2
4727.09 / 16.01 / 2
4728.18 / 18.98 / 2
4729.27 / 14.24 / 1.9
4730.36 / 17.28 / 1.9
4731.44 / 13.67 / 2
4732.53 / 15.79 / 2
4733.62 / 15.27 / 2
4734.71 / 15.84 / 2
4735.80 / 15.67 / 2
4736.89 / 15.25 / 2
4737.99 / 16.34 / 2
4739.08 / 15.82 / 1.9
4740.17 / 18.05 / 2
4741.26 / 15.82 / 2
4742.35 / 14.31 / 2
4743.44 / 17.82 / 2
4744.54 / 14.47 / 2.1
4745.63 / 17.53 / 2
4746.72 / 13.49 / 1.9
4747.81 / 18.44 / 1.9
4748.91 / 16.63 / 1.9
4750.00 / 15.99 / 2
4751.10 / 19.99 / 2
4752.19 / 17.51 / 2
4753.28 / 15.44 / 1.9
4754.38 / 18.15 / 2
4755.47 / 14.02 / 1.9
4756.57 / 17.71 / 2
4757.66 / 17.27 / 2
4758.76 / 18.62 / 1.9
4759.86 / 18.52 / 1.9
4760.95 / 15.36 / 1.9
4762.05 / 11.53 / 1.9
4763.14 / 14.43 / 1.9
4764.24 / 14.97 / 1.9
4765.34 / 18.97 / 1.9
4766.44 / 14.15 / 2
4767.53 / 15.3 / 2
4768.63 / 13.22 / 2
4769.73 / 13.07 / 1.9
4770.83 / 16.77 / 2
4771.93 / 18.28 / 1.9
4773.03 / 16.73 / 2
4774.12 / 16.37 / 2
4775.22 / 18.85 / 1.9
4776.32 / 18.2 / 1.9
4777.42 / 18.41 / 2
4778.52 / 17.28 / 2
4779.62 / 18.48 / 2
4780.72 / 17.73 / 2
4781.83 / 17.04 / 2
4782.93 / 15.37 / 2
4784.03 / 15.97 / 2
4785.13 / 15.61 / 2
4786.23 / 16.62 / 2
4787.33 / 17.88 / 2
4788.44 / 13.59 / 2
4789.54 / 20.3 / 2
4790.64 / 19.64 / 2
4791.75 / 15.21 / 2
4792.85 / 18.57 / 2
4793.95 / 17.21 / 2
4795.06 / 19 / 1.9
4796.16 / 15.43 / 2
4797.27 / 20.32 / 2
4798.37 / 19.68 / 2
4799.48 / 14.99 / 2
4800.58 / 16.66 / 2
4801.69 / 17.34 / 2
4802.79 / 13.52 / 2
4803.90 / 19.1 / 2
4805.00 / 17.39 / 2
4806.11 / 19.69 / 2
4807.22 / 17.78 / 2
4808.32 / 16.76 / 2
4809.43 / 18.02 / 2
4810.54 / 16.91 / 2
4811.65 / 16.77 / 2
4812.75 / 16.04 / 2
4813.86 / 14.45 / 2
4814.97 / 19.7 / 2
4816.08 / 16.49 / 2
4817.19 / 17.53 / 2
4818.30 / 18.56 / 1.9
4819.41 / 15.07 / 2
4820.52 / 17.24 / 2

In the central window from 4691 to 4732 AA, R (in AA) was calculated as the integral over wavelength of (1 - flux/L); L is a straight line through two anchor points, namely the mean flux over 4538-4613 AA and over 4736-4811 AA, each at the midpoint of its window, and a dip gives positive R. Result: -0.7 AA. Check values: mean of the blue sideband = 15.7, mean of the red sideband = 16.8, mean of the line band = 16.7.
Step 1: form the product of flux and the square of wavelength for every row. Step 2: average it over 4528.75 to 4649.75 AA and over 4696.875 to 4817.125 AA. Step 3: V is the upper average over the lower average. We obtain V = 1.13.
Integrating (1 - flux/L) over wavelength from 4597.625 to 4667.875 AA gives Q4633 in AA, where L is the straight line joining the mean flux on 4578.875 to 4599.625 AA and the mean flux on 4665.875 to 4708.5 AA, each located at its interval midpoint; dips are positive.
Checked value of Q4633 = -4.1 AA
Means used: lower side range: 15.3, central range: 16.5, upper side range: 16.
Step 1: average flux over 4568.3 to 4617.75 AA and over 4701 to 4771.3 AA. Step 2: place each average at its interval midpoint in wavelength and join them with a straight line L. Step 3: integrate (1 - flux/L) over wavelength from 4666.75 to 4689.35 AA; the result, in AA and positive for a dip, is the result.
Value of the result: 0.8 AA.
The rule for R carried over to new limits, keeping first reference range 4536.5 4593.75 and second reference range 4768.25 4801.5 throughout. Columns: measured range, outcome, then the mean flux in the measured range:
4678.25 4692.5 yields 0.8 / 15.5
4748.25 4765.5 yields 0.4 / 16.5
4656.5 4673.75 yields 0.7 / 15.7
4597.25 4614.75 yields -0.4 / 16.2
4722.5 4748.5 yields 0.8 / 16.3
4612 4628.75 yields -1.7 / 17.6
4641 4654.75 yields -0.5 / 16.7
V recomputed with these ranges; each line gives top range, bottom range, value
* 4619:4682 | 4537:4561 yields 1.13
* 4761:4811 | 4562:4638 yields 1.12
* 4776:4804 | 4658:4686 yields 1.17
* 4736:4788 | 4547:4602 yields 1.14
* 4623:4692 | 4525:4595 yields 1.10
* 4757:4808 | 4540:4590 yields 1.17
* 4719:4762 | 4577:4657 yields 1.07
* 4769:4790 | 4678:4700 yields 1.07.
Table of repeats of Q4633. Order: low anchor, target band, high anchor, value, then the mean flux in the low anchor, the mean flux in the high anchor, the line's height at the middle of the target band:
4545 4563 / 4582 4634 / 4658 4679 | -2.4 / 15.6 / 15.7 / 15.6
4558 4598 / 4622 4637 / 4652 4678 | -0.6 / 15.7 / 15.9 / 15.8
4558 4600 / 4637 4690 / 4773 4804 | 1.3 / 15.7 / 17.3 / 16.3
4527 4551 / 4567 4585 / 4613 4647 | -0.9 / 13.9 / 16.7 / 15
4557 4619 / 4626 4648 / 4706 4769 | 0.1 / 16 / 16.3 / 16.1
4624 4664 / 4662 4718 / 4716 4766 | 1.7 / 16.3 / 16.6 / 16.4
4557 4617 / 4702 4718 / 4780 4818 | 0.9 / 16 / 17.2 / 16.7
